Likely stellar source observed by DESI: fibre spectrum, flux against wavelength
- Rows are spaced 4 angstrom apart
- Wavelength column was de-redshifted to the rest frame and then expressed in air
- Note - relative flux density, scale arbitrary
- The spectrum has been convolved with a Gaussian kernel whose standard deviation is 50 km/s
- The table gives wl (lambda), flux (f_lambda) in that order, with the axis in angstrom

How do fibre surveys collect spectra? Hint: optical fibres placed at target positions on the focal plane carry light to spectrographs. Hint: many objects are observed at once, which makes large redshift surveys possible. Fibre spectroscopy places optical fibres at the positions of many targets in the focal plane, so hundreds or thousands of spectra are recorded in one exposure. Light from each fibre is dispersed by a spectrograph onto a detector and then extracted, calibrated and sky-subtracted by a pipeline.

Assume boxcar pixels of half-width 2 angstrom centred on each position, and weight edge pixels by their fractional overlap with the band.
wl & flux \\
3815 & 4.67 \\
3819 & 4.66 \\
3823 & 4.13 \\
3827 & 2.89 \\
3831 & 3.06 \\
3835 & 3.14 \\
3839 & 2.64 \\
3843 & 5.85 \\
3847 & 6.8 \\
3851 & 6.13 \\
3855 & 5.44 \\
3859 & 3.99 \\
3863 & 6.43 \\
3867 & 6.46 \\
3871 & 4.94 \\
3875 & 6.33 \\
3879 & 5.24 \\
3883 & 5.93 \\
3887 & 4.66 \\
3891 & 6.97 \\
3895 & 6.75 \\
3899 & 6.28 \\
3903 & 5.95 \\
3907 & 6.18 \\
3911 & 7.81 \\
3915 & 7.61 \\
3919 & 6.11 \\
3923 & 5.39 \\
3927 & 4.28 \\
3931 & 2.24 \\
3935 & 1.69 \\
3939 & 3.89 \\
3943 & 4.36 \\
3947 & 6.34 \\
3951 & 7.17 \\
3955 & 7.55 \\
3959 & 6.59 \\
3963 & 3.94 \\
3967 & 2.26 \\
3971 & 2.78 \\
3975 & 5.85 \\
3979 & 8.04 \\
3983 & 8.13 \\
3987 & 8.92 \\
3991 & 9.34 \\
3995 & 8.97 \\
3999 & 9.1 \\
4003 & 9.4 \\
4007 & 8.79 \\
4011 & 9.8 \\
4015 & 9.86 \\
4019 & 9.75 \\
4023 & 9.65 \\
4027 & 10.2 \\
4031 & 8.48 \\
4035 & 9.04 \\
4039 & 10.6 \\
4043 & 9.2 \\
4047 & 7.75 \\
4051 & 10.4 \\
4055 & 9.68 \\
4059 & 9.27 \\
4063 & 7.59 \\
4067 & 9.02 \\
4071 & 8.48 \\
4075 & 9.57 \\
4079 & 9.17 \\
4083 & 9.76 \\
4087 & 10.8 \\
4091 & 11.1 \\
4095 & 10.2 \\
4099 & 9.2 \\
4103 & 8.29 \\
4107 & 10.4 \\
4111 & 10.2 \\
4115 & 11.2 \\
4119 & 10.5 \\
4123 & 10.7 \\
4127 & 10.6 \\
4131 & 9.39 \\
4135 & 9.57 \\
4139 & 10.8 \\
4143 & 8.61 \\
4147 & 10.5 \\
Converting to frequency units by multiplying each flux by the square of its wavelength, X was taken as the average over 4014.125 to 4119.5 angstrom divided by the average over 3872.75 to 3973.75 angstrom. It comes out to 1.92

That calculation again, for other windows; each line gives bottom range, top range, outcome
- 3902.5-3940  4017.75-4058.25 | 1.97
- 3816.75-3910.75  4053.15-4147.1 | 2.07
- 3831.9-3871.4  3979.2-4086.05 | 1.97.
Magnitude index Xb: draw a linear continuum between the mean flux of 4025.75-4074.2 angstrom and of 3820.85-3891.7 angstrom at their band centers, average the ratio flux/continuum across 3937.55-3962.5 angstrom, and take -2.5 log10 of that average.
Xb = 0.19 mag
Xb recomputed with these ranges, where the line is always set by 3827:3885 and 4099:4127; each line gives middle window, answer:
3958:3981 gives 0.45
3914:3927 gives 0.07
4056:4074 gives 0.06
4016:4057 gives -0.10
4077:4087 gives -0.02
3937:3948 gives 0.40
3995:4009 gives -0.14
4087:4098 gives -0.08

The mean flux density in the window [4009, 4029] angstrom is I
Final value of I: 9.85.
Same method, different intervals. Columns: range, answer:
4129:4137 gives 9.48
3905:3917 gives 7.2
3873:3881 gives 5.79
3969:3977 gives 4.31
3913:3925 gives 6.37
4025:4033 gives 9.34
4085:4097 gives 10.7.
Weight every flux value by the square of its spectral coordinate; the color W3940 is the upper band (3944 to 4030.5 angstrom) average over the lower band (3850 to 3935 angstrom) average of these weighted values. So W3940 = 1.43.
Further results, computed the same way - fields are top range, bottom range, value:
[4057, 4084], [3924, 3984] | 1.91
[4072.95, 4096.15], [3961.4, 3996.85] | 1.64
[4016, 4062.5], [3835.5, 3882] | 1.90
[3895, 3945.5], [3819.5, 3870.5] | 1.14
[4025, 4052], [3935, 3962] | 1.75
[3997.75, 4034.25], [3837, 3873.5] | 1.89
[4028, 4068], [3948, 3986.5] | 1.60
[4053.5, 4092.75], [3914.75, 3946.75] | 2.32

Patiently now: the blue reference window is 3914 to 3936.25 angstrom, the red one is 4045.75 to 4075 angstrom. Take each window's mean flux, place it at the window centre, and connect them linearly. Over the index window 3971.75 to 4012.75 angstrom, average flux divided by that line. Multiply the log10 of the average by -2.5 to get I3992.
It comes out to -0.24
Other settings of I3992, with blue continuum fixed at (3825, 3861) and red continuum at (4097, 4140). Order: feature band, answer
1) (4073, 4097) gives -0.080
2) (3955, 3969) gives 0.398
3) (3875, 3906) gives -0.112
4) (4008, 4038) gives -0.178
